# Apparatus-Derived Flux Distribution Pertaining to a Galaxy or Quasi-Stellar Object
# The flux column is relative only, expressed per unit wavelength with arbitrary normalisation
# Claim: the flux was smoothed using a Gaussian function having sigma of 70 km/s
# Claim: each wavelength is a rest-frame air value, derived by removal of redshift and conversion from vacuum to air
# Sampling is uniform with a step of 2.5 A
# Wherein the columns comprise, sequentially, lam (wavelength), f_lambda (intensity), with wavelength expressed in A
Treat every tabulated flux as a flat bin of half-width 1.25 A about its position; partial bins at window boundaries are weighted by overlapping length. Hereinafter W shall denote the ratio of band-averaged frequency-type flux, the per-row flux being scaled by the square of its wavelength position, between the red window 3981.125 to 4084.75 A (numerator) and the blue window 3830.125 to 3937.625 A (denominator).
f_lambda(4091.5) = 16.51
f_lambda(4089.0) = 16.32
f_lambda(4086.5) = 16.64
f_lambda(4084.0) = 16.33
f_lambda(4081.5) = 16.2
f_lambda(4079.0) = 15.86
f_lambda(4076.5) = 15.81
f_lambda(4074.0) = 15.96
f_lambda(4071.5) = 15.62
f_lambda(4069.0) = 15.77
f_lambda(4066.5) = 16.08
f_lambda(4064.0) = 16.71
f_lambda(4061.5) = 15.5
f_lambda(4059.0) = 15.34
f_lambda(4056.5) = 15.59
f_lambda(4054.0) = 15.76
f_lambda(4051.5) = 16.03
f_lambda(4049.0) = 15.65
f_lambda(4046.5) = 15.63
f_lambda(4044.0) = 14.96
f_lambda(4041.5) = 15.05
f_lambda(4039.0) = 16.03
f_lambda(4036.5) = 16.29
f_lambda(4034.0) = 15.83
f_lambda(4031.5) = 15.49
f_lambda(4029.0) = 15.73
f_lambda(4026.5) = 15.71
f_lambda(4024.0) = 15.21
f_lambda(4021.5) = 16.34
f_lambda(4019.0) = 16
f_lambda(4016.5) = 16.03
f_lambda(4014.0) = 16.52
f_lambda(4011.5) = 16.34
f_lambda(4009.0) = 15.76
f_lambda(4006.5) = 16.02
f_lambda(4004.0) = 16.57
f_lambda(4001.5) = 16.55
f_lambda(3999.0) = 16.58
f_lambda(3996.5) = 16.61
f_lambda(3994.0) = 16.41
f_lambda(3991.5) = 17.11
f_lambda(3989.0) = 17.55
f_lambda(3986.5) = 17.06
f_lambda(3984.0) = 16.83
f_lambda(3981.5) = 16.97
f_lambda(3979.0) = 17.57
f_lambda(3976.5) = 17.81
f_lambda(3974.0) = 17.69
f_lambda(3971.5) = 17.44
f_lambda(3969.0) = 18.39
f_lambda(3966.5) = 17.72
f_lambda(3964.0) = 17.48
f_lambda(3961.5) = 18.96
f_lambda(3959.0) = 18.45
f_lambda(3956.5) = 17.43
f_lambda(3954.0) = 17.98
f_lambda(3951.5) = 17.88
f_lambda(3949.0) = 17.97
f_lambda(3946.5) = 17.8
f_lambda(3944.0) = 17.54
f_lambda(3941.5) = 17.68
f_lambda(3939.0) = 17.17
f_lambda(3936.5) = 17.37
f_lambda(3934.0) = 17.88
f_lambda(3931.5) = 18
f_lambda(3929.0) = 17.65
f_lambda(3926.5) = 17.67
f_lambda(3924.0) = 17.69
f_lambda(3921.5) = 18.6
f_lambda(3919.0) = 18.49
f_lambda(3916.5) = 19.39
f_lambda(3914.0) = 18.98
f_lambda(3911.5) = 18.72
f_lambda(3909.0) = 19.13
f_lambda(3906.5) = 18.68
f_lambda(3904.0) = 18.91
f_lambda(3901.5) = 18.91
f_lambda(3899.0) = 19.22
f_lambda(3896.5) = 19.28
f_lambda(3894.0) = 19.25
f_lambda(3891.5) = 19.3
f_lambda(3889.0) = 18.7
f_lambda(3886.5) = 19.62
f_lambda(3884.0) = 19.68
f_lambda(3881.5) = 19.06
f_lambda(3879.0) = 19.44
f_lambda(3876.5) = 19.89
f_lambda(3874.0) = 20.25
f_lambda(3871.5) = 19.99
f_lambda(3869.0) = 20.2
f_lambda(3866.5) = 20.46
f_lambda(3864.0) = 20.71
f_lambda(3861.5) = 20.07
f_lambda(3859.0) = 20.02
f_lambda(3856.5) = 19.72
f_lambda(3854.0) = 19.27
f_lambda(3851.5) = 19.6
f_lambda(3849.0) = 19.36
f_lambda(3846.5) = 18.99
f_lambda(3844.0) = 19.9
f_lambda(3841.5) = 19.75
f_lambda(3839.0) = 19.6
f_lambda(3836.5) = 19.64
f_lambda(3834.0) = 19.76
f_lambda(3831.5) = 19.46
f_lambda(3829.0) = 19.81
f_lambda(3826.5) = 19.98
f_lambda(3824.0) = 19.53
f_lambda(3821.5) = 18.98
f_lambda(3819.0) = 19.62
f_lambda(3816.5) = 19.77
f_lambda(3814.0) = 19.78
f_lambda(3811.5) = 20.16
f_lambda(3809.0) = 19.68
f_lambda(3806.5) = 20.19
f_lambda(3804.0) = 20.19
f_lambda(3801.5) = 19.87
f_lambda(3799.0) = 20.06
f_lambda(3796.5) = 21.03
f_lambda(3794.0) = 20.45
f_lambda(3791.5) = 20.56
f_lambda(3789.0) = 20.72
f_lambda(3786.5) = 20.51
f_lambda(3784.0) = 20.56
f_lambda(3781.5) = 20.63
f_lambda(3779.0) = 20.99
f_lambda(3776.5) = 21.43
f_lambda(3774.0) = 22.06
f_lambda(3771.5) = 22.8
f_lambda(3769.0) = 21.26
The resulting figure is 0.9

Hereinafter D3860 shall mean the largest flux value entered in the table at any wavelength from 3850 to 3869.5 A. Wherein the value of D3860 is 20.71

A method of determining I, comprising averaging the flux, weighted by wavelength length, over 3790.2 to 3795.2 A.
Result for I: 20.5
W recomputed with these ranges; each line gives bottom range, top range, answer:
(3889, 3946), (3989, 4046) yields 0.92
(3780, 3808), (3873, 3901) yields 1.00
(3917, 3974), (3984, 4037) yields 0.94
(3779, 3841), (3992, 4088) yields 0.90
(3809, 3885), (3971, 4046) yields 0.90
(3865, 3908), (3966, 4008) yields 0.92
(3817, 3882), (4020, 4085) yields 0.89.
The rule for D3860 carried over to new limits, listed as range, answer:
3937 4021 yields 18.96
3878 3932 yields 19.68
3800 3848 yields 20.19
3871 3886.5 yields 20.25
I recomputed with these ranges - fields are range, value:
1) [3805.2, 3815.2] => 20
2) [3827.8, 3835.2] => 19.7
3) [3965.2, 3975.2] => 17.8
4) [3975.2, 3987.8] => 17.3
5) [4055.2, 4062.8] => 15.5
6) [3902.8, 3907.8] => 18.8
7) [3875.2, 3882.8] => 19.5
